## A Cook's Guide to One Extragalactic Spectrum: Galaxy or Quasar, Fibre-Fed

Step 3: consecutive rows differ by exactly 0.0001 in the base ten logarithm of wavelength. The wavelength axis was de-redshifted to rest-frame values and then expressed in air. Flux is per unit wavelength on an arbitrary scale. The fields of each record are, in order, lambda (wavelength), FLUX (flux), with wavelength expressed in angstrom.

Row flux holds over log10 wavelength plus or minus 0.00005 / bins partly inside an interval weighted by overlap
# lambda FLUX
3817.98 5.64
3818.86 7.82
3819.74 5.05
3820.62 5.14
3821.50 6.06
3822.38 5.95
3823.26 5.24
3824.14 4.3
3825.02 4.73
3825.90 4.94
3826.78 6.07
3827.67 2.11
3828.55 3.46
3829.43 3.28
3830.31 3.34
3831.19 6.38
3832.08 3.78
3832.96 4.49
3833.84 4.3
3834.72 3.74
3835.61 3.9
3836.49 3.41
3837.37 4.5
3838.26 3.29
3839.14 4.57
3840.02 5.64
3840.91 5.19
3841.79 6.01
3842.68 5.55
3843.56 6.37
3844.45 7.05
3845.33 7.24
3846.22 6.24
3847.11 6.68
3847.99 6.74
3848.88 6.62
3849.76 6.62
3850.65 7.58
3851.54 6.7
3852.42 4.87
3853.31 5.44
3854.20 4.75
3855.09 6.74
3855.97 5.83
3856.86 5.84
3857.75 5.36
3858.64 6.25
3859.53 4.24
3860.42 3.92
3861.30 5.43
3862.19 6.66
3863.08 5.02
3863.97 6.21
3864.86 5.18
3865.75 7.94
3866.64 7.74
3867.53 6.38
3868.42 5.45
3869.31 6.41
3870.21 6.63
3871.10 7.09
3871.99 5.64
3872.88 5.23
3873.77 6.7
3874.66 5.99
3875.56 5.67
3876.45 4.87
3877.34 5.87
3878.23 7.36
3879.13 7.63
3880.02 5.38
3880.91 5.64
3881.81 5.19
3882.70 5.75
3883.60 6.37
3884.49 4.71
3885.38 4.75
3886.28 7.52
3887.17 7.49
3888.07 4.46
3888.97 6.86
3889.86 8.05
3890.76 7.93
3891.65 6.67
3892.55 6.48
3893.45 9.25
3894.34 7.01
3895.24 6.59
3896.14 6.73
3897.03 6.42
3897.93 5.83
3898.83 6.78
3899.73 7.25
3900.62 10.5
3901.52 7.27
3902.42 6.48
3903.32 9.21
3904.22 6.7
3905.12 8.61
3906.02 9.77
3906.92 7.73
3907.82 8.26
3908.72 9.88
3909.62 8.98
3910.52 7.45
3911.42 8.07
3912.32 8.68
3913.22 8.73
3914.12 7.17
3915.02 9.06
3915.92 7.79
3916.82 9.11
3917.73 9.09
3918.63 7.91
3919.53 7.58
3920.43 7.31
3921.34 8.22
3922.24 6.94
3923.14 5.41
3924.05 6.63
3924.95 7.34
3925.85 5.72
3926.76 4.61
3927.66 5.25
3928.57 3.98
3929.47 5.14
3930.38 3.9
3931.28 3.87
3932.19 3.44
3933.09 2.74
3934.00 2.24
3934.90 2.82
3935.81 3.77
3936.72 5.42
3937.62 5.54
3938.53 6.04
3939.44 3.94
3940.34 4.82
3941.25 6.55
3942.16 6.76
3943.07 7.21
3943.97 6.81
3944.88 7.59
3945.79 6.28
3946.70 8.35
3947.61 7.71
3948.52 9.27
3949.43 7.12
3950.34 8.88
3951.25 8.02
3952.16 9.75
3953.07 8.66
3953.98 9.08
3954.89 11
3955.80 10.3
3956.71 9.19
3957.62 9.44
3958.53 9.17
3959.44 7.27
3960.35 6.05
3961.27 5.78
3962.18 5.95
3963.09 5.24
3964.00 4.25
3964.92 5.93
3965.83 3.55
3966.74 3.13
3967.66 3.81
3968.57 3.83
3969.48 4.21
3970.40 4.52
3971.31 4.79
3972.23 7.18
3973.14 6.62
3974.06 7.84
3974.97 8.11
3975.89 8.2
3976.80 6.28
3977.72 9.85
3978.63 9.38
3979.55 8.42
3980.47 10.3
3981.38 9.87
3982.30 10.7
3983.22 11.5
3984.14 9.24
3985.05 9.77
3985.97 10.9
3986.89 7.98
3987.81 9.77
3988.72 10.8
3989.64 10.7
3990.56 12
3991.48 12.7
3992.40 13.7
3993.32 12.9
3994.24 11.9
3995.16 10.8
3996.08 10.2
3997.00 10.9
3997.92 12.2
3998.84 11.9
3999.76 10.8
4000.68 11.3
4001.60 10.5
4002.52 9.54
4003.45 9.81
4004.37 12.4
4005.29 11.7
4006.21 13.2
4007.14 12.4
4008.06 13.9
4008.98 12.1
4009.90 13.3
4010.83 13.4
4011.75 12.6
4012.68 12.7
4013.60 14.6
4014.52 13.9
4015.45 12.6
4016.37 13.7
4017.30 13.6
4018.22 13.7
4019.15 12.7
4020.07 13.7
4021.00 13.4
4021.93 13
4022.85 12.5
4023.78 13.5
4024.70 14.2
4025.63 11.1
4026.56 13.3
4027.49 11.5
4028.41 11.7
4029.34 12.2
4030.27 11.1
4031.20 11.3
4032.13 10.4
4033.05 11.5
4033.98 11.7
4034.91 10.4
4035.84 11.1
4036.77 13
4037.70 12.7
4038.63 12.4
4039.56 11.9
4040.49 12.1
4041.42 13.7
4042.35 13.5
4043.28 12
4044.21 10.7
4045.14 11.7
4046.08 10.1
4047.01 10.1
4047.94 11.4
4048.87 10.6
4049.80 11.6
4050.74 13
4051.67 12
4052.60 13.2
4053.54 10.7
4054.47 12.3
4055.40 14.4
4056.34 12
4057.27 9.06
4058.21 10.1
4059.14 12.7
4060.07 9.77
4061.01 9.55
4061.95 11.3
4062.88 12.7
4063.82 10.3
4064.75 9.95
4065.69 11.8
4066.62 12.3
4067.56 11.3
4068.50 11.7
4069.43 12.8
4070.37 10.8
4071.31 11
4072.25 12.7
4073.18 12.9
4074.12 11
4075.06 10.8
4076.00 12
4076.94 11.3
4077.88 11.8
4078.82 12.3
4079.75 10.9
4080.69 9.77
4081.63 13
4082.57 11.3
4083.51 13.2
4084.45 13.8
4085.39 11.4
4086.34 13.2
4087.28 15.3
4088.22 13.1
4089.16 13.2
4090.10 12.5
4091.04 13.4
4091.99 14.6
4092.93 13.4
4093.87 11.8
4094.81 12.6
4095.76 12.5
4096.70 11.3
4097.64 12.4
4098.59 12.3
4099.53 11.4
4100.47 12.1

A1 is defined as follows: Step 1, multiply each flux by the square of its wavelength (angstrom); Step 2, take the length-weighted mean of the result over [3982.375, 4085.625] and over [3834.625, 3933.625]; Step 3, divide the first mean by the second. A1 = 2.0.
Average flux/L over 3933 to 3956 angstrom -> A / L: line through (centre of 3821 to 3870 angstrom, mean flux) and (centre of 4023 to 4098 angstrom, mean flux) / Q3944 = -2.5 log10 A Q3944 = 0.24 mag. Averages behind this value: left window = 5.42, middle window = 6.82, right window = 11.9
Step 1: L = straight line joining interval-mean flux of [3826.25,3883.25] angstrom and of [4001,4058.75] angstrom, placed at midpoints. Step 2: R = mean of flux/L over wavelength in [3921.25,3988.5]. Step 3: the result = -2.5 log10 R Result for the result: 0.35 mag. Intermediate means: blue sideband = 5.58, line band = 6.84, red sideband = 12.2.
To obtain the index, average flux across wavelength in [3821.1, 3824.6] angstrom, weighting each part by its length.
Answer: 5.38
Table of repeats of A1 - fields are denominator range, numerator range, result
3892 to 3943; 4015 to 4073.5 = 1.90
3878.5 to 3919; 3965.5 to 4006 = 1.31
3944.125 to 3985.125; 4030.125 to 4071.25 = 1.60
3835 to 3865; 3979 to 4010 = 2.13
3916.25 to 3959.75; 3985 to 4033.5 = 1.85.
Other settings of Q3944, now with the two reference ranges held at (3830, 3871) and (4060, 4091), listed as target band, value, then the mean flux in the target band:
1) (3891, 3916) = -0.10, 7.84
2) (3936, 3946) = 0.33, 6.02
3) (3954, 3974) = 0.35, 6.34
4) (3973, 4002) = -0.09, 10.3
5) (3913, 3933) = 0.18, 6.46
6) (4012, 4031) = -0.24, 12.9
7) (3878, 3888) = 0.08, 6.07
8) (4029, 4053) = -0.08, 11.7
